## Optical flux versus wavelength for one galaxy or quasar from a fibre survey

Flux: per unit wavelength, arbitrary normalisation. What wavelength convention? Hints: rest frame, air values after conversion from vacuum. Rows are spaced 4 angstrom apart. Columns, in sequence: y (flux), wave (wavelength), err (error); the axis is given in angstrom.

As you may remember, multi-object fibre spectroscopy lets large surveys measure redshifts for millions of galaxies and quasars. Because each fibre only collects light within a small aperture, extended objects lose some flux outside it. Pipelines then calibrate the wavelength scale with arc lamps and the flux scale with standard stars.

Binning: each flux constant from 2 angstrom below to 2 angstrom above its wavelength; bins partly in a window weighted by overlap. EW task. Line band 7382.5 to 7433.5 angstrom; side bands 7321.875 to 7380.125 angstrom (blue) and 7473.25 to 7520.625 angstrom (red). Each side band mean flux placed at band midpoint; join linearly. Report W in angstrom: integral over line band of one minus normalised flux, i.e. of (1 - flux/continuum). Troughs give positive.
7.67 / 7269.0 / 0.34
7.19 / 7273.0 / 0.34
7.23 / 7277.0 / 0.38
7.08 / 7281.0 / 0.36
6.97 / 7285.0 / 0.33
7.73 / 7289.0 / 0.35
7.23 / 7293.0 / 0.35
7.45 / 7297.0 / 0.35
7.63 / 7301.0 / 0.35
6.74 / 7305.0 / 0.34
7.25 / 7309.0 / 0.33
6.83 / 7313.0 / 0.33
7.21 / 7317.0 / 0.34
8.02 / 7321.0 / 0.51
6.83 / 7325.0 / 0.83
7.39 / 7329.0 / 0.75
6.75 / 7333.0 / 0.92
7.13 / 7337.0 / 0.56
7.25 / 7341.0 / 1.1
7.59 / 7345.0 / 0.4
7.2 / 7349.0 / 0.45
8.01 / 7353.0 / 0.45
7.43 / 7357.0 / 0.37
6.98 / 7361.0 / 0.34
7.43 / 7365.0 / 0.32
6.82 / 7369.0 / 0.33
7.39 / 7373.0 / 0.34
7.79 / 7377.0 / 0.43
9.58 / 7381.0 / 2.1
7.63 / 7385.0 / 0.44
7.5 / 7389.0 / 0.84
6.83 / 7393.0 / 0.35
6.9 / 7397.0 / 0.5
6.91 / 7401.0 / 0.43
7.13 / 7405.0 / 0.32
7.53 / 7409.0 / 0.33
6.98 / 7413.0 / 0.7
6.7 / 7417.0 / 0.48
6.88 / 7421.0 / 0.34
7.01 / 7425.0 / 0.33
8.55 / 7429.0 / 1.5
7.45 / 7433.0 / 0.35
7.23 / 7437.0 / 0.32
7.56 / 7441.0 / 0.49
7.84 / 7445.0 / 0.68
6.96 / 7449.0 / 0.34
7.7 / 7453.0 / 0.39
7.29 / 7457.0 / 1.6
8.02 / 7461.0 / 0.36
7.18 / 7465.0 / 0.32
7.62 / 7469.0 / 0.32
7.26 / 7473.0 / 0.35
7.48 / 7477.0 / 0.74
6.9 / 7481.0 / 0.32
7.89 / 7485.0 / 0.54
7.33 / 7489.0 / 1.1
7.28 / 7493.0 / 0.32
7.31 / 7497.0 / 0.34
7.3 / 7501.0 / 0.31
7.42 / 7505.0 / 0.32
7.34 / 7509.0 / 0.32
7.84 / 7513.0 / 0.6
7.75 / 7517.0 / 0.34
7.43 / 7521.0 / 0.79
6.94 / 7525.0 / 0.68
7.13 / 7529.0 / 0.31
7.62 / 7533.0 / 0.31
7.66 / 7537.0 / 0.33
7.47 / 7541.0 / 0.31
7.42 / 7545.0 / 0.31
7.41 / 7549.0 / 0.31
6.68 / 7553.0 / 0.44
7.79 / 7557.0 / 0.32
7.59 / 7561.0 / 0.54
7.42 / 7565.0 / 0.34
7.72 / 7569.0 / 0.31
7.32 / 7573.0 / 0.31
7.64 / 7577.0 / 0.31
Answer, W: 0.9 angstrom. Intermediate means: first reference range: 7.34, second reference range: 7.43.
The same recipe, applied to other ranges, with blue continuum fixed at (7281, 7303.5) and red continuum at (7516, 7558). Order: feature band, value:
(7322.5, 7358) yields 0.33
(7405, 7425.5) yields 0.93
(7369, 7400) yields -0.92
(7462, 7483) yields 0.13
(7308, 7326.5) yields 0.31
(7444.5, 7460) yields -0.17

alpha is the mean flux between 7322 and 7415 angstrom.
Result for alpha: 7.35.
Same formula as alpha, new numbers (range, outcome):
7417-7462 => 7.45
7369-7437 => 7.4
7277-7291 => 7.26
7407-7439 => 7.29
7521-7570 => 7.4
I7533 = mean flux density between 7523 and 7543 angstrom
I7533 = 7.36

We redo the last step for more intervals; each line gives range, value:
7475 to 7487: 7.42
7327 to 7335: 7.07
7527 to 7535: 7.38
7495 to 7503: 7.3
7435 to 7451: 7.4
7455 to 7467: 7.5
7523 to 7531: 7.04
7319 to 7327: 7.42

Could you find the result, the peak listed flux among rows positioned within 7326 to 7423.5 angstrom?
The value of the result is 9.58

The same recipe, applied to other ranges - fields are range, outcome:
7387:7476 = 8.55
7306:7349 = 8.02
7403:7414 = 7.53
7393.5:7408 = 7.13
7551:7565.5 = 7.79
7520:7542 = 7.66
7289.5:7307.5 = 7.63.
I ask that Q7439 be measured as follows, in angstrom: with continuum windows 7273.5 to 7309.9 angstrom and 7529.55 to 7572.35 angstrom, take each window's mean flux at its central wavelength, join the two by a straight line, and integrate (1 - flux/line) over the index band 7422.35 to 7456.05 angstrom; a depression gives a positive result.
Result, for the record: -0.7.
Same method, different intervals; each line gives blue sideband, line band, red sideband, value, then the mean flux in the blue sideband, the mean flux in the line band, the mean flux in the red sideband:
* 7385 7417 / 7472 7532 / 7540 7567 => -0.6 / 7.12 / 7.38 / 7.39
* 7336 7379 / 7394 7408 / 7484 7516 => 0.7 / 7.37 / 7.01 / 7.46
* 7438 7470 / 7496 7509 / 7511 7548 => 0.2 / 7.51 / 7.35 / 7.47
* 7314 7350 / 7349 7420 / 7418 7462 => -0.2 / 7.25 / 7.37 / 7.47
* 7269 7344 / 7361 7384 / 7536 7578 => -1.4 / 7.23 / 7.72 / 7.46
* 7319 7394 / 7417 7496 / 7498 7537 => 0.2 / 7.46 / 7.42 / 7.43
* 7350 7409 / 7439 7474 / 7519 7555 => -0.6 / 7.45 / 7.5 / 7.31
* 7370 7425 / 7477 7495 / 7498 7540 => 0.1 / 7.34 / 7.36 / 7.44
